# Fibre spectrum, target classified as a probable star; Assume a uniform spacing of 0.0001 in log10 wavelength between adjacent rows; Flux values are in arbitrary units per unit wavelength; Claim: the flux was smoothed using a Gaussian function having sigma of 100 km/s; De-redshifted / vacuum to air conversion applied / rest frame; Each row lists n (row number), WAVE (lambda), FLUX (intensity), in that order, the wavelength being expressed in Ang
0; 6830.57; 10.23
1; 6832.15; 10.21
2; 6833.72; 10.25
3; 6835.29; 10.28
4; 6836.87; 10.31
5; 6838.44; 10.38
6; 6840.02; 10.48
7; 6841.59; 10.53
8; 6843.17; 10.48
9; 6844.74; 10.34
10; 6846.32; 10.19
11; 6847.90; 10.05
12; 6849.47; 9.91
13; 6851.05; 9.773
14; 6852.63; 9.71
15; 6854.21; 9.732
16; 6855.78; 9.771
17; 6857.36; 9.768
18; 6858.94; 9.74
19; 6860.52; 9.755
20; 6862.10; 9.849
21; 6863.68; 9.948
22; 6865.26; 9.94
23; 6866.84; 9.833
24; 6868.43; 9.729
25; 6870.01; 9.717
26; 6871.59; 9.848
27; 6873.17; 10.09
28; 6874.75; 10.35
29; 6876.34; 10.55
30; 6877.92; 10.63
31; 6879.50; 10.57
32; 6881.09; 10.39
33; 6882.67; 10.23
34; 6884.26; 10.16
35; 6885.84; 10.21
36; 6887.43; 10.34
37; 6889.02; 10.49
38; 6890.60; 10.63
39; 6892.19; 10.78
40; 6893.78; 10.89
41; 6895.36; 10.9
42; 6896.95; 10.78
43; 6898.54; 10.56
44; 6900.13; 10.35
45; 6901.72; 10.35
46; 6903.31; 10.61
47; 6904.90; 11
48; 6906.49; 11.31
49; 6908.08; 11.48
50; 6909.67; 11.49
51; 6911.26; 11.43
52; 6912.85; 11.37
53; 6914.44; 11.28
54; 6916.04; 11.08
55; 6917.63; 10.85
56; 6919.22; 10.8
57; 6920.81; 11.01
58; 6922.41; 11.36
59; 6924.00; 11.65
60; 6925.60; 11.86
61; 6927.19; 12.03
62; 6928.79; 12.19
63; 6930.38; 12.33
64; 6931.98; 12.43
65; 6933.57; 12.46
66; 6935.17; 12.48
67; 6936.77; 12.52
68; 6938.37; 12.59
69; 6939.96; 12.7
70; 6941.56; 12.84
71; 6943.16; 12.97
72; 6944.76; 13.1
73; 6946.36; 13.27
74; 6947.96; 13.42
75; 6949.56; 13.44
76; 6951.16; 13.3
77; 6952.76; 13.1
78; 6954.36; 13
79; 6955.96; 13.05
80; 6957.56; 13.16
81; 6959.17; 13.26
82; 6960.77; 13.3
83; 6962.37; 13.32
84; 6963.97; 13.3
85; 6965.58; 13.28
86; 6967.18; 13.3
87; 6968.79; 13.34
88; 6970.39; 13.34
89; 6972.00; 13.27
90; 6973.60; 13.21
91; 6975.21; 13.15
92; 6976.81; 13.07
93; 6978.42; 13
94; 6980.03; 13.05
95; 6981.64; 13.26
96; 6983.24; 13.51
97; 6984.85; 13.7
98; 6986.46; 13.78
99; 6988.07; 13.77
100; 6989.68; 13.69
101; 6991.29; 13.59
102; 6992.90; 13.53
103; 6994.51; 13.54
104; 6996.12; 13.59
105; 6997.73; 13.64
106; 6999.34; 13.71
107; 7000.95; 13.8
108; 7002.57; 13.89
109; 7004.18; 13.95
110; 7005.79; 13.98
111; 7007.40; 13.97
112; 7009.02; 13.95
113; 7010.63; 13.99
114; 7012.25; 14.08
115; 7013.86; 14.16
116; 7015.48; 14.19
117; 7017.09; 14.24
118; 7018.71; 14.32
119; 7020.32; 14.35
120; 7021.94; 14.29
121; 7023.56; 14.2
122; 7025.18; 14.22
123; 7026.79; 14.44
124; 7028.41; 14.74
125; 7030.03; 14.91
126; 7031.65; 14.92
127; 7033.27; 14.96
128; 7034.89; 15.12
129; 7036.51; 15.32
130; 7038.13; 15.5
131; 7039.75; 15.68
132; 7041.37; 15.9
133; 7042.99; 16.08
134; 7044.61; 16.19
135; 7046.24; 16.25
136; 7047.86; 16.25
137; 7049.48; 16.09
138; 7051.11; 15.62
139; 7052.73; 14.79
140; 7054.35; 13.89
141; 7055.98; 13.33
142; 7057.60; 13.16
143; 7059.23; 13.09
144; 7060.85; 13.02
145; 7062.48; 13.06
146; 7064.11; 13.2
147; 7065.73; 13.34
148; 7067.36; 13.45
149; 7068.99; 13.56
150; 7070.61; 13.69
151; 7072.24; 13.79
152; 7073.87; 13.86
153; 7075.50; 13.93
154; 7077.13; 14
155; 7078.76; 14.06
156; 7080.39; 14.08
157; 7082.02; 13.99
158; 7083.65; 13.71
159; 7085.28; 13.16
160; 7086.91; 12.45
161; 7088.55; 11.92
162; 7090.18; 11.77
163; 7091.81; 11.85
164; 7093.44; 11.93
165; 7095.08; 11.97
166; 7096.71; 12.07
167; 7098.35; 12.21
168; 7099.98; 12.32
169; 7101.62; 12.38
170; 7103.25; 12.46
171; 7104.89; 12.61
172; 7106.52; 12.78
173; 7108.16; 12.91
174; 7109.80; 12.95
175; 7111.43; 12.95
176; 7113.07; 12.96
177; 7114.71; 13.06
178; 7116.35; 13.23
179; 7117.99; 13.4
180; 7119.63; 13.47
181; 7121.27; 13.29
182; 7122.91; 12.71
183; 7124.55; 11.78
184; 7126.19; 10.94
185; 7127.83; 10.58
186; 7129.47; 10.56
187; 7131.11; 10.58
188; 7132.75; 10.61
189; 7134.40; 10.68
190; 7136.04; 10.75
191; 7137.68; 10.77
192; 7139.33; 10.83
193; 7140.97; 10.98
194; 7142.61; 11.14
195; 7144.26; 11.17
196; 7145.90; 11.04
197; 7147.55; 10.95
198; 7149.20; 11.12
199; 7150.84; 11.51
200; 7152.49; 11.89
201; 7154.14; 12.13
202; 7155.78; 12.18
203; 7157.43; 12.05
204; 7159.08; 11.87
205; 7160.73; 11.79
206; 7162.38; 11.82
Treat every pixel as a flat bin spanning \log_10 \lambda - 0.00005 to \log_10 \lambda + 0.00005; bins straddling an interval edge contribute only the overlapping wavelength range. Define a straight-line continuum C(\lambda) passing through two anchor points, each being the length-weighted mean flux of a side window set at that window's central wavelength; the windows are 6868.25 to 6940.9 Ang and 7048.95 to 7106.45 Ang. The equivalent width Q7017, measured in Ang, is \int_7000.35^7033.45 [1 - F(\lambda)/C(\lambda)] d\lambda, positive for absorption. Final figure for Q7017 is -4.7 Ang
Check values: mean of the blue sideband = 11.1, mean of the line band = 14.3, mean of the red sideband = 13.2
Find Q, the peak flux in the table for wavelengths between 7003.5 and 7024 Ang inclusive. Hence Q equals 14.35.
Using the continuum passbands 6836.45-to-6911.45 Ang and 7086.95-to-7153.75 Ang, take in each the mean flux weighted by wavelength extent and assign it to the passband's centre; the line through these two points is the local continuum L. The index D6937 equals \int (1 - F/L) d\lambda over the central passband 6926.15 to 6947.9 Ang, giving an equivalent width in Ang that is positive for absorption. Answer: -3.8 Ang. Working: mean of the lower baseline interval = 10.3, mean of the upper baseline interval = 11.9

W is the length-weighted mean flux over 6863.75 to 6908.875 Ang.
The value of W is 10.4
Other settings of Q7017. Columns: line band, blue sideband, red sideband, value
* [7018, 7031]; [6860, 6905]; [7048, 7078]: -1.3 Ang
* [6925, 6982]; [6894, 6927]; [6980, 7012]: -2.6 Ang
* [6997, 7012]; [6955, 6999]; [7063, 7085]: -0.5 Ang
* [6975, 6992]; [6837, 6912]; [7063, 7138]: -3.0 Ang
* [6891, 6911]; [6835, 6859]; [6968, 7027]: 0.9 Ang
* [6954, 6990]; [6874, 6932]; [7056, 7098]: -4.5 Ang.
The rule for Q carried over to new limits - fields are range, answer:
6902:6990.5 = 13.78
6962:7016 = 14.19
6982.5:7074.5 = 16.25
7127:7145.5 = 11.17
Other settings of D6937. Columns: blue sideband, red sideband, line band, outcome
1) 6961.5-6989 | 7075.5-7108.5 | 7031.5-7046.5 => -2.97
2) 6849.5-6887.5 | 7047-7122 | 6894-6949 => -4.57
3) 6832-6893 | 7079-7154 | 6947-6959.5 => -2.74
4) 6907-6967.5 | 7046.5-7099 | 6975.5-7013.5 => -2.34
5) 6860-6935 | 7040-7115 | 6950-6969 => -2.37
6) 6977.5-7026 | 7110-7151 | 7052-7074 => -1.21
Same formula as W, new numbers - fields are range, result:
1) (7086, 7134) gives 12.2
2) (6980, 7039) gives 14.1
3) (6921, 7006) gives 13.1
